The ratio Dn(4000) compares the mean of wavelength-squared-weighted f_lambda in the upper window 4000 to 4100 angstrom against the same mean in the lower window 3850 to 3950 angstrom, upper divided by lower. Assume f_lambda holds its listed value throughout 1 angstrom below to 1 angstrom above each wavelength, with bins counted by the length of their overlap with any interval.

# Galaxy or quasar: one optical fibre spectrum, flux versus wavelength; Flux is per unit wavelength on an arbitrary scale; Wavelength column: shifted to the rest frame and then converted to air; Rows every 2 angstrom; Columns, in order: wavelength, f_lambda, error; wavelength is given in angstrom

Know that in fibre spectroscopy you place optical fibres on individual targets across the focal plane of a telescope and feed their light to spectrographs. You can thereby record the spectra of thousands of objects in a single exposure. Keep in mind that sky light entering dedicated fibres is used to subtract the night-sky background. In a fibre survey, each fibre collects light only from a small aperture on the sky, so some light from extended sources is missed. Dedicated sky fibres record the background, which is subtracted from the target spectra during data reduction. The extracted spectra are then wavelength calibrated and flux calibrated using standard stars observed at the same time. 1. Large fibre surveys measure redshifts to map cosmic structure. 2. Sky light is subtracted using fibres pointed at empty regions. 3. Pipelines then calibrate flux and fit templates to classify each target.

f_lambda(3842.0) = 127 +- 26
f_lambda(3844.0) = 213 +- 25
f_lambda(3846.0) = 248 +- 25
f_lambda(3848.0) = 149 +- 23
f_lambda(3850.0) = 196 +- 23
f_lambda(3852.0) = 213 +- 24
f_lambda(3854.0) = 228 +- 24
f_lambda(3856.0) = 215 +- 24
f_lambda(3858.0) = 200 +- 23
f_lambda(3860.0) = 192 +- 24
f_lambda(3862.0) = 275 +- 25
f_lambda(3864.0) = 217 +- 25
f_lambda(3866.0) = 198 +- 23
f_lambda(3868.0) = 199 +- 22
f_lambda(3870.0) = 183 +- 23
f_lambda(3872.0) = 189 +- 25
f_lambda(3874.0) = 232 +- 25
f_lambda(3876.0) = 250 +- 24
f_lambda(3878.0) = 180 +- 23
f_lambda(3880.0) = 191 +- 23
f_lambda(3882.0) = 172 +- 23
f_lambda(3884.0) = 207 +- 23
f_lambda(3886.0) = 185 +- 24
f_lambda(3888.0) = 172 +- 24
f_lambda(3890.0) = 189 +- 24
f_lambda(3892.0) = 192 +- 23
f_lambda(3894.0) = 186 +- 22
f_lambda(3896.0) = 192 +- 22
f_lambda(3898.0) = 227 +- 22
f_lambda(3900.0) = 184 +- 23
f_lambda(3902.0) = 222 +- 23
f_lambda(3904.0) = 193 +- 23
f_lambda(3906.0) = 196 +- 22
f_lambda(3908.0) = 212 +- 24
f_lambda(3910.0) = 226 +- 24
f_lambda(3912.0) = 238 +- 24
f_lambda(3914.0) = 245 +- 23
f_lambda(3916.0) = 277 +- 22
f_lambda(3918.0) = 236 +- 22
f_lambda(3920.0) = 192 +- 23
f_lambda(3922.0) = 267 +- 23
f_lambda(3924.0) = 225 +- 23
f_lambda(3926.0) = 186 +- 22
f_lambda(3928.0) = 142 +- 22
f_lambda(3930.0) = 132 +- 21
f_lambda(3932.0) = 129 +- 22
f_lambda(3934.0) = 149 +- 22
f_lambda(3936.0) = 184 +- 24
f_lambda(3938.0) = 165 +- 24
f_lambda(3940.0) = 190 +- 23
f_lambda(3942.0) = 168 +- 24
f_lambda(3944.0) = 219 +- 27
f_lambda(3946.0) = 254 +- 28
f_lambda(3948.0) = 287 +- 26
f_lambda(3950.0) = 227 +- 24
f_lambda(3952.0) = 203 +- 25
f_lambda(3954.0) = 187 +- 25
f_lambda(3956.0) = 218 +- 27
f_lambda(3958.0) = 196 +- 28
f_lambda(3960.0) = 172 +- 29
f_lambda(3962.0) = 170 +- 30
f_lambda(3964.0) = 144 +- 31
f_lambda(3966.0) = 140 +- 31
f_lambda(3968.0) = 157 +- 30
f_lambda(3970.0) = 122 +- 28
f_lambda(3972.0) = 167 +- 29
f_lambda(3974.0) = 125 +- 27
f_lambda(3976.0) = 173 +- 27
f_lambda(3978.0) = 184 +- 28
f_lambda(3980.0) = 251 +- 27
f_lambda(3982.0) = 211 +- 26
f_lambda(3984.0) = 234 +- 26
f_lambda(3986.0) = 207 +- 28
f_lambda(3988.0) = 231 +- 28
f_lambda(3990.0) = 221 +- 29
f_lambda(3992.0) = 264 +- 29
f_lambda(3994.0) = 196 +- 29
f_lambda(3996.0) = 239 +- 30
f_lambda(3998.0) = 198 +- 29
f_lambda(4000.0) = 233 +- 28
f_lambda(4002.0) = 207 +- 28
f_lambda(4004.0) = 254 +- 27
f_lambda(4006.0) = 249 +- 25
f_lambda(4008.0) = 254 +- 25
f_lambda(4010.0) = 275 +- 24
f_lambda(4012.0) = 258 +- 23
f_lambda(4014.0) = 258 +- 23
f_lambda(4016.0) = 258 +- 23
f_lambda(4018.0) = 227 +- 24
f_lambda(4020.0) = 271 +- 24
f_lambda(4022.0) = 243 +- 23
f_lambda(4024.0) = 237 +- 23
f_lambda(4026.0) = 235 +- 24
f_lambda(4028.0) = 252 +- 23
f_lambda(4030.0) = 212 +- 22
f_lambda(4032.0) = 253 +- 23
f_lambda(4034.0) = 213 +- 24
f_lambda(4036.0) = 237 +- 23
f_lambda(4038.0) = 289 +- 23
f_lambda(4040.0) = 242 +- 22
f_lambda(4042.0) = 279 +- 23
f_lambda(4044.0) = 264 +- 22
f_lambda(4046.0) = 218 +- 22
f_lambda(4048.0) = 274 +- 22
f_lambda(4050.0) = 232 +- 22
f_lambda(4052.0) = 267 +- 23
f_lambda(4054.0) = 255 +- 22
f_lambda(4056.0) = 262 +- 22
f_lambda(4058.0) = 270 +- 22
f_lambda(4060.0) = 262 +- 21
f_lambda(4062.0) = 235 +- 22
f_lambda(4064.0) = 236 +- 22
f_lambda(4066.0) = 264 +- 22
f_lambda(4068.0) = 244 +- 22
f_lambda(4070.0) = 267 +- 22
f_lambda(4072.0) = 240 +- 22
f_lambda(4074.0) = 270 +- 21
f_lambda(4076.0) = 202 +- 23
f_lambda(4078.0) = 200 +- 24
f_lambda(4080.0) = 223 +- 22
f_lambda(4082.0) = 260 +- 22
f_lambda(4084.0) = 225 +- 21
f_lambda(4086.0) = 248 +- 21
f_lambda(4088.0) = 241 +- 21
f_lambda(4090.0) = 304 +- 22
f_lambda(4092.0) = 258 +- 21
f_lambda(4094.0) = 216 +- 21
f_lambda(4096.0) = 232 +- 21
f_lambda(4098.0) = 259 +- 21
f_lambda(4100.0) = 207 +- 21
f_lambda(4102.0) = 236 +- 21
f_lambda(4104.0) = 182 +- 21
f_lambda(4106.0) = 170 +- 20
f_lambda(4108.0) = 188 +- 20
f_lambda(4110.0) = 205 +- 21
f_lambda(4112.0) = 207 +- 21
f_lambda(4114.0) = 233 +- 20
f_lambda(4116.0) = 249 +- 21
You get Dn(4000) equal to 1.3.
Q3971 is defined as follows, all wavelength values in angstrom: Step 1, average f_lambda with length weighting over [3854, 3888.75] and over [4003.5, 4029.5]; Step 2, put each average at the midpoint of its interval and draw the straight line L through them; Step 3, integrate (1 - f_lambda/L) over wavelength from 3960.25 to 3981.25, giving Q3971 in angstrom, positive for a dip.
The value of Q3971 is 6.41 angstrom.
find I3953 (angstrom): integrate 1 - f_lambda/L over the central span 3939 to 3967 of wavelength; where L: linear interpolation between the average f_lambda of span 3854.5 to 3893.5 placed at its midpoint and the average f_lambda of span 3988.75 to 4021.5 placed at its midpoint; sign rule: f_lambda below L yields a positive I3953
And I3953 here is 3.4 angstrom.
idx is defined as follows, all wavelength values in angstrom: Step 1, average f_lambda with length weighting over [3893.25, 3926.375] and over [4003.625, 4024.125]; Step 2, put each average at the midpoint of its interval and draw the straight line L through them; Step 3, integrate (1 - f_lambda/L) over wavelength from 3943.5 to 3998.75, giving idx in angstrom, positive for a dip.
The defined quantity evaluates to 9.1 angstrom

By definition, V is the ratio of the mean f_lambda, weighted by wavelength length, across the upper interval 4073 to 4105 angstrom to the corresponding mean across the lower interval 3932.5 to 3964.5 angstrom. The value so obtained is 1.2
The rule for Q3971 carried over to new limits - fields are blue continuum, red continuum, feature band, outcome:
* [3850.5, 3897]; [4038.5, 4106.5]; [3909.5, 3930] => -0.7 angstrom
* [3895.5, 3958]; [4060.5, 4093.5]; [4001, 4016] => -1.6 angstrom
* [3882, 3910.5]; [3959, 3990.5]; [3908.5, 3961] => -4.1 angstrom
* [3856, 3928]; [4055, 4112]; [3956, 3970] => 3.5 angstrom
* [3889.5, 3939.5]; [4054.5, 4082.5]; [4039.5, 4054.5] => -1.0 angstrom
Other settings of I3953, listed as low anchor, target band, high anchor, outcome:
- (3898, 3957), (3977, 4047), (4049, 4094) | -2.51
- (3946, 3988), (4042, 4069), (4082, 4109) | -4.48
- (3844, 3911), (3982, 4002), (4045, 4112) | -0.03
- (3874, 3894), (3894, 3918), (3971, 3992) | -2.67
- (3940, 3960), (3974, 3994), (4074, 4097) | 0.60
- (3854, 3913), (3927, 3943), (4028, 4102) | 4.36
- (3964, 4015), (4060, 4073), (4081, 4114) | -1.52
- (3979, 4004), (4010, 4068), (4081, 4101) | -3.86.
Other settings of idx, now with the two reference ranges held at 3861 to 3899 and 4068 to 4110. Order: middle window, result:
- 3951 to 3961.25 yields 0.9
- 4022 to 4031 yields -0.5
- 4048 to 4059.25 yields -1.6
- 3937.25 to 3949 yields -0.2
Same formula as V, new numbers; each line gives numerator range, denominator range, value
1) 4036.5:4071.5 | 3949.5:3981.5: 1.45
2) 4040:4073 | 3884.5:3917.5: 1.22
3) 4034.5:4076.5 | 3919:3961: 1.30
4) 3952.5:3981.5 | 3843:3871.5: 0.83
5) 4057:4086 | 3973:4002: 1.15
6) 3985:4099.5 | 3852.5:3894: 1.20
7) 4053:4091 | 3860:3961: 1.22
